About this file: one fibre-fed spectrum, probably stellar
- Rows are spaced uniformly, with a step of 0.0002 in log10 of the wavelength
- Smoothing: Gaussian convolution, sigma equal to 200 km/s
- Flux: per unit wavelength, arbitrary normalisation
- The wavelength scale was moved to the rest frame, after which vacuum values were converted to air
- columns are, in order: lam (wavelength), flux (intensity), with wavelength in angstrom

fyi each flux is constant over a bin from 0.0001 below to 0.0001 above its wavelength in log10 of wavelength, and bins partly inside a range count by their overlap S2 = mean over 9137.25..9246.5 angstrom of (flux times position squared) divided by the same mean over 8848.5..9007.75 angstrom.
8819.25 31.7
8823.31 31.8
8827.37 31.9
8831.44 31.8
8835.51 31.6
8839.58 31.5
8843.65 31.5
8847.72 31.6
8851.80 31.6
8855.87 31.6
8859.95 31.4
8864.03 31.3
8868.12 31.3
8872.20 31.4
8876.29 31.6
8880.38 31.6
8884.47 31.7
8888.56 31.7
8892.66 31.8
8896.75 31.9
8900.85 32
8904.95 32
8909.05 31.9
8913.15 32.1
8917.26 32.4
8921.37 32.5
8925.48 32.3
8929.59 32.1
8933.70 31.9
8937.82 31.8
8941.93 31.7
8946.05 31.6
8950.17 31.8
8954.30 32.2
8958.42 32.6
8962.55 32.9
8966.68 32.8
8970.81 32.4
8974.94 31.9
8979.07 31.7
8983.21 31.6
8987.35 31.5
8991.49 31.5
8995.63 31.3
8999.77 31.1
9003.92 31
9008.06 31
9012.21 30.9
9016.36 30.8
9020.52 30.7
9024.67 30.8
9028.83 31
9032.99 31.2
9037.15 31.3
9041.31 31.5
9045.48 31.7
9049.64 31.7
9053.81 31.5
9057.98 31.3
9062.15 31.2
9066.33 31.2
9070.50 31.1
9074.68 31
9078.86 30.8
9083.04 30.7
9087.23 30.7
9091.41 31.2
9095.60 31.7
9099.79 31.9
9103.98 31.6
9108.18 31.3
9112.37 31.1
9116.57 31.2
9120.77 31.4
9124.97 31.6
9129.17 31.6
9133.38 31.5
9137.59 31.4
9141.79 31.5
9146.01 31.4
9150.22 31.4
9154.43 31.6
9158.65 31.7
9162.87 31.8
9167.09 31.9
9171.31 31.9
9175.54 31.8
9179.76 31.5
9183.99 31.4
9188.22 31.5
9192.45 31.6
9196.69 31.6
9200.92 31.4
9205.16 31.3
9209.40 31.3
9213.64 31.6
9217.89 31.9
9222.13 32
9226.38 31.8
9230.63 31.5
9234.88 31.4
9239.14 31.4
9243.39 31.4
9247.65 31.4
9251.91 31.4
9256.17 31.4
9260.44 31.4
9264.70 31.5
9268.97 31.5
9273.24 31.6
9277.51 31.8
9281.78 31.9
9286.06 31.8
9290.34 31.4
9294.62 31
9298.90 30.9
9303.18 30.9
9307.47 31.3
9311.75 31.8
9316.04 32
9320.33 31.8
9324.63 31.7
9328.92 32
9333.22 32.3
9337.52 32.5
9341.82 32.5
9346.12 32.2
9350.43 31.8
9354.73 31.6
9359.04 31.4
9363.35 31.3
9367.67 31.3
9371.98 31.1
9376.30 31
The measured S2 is 1.05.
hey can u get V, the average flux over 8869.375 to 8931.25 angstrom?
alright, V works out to 31.9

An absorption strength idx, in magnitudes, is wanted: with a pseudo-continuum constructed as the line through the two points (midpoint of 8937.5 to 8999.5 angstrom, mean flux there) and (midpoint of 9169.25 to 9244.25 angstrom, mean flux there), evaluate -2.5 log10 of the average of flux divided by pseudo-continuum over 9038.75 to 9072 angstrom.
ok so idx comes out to 0.01 mag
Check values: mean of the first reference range 31.9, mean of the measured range 31.4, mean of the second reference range 31.6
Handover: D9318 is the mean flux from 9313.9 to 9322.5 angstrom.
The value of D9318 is 31.9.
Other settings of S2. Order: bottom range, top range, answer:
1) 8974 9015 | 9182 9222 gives 1.05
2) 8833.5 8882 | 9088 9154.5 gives 1.06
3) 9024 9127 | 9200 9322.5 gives 1.05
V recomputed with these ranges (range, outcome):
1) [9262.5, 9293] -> 31.6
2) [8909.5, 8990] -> 32.1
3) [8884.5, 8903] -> 31.8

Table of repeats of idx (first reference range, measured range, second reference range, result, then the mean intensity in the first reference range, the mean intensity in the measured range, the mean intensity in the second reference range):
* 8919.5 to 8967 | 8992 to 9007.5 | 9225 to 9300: 0.03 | 32.2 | 31.2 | 31.5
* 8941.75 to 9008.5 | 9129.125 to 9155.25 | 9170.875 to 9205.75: 0.00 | 31.8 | 31.5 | 31.6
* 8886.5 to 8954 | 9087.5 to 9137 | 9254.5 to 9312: 0.01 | 32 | 31.4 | 31.4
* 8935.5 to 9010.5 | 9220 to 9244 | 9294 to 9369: 0.00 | 31.8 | 31.6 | 31.7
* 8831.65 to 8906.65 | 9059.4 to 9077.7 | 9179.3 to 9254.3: 0.02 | 31.6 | 31.1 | 31.5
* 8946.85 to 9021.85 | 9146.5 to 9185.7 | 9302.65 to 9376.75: 0.00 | 31.7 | 31.7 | 31.7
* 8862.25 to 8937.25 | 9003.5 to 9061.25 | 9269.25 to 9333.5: 0.02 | 31.9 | 31.2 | 31.6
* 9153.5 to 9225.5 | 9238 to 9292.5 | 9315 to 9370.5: 0.01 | 31.6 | 31.5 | 31.9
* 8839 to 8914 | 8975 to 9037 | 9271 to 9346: 0.02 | 31.7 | 31.2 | 31.7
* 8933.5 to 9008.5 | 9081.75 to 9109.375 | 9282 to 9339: 0.02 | 31.8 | 31.3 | 31.6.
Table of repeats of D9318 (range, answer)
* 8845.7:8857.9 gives 31.6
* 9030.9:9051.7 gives 31.5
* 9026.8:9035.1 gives 31.1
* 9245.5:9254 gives 31.4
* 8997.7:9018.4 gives 31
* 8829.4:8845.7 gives 31.6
